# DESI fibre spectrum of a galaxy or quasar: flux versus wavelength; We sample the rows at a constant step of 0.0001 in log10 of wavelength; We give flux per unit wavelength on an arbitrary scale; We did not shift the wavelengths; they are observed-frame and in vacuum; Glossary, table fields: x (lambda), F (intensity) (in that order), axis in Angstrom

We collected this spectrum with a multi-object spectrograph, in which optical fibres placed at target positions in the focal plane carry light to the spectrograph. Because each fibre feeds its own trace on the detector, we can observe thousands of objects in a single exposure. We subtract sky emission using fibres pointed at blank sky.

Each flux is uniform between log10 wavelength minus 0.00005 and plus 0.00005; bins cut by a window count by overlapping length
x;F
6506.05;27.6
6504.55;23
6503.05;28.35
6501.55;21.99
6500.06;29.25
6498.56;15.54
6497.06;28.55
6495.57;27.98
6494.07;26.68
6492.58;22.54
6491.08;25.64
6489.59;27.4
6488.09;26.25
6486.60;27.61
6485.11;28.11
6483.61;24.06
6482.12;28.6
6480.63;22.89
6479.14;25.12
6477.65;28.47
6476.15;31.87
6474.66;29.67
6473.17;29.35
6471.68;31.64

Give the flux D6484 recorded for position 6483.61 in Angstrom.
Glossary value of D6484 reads 24.06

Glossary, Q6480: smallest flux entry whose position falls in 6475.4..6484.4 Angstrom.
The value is 22.89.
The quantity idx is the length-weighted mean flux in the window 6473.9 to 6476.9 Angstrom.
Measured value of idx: 30.7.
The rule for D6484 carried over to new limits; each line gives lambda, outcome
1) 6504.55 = 23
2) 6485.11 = 28.11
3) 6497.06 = 28.55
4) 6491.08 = 25.64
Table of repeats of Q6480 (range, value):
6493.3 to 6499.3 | 15.54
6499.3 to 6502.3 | 21.99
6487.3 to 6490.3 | 26.25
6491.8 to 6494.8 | 22.54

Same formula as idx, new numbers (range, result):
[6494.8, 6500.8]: 25.3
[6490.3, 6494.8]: 25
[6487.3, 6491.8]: 26.5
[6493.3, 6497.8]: 27.7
